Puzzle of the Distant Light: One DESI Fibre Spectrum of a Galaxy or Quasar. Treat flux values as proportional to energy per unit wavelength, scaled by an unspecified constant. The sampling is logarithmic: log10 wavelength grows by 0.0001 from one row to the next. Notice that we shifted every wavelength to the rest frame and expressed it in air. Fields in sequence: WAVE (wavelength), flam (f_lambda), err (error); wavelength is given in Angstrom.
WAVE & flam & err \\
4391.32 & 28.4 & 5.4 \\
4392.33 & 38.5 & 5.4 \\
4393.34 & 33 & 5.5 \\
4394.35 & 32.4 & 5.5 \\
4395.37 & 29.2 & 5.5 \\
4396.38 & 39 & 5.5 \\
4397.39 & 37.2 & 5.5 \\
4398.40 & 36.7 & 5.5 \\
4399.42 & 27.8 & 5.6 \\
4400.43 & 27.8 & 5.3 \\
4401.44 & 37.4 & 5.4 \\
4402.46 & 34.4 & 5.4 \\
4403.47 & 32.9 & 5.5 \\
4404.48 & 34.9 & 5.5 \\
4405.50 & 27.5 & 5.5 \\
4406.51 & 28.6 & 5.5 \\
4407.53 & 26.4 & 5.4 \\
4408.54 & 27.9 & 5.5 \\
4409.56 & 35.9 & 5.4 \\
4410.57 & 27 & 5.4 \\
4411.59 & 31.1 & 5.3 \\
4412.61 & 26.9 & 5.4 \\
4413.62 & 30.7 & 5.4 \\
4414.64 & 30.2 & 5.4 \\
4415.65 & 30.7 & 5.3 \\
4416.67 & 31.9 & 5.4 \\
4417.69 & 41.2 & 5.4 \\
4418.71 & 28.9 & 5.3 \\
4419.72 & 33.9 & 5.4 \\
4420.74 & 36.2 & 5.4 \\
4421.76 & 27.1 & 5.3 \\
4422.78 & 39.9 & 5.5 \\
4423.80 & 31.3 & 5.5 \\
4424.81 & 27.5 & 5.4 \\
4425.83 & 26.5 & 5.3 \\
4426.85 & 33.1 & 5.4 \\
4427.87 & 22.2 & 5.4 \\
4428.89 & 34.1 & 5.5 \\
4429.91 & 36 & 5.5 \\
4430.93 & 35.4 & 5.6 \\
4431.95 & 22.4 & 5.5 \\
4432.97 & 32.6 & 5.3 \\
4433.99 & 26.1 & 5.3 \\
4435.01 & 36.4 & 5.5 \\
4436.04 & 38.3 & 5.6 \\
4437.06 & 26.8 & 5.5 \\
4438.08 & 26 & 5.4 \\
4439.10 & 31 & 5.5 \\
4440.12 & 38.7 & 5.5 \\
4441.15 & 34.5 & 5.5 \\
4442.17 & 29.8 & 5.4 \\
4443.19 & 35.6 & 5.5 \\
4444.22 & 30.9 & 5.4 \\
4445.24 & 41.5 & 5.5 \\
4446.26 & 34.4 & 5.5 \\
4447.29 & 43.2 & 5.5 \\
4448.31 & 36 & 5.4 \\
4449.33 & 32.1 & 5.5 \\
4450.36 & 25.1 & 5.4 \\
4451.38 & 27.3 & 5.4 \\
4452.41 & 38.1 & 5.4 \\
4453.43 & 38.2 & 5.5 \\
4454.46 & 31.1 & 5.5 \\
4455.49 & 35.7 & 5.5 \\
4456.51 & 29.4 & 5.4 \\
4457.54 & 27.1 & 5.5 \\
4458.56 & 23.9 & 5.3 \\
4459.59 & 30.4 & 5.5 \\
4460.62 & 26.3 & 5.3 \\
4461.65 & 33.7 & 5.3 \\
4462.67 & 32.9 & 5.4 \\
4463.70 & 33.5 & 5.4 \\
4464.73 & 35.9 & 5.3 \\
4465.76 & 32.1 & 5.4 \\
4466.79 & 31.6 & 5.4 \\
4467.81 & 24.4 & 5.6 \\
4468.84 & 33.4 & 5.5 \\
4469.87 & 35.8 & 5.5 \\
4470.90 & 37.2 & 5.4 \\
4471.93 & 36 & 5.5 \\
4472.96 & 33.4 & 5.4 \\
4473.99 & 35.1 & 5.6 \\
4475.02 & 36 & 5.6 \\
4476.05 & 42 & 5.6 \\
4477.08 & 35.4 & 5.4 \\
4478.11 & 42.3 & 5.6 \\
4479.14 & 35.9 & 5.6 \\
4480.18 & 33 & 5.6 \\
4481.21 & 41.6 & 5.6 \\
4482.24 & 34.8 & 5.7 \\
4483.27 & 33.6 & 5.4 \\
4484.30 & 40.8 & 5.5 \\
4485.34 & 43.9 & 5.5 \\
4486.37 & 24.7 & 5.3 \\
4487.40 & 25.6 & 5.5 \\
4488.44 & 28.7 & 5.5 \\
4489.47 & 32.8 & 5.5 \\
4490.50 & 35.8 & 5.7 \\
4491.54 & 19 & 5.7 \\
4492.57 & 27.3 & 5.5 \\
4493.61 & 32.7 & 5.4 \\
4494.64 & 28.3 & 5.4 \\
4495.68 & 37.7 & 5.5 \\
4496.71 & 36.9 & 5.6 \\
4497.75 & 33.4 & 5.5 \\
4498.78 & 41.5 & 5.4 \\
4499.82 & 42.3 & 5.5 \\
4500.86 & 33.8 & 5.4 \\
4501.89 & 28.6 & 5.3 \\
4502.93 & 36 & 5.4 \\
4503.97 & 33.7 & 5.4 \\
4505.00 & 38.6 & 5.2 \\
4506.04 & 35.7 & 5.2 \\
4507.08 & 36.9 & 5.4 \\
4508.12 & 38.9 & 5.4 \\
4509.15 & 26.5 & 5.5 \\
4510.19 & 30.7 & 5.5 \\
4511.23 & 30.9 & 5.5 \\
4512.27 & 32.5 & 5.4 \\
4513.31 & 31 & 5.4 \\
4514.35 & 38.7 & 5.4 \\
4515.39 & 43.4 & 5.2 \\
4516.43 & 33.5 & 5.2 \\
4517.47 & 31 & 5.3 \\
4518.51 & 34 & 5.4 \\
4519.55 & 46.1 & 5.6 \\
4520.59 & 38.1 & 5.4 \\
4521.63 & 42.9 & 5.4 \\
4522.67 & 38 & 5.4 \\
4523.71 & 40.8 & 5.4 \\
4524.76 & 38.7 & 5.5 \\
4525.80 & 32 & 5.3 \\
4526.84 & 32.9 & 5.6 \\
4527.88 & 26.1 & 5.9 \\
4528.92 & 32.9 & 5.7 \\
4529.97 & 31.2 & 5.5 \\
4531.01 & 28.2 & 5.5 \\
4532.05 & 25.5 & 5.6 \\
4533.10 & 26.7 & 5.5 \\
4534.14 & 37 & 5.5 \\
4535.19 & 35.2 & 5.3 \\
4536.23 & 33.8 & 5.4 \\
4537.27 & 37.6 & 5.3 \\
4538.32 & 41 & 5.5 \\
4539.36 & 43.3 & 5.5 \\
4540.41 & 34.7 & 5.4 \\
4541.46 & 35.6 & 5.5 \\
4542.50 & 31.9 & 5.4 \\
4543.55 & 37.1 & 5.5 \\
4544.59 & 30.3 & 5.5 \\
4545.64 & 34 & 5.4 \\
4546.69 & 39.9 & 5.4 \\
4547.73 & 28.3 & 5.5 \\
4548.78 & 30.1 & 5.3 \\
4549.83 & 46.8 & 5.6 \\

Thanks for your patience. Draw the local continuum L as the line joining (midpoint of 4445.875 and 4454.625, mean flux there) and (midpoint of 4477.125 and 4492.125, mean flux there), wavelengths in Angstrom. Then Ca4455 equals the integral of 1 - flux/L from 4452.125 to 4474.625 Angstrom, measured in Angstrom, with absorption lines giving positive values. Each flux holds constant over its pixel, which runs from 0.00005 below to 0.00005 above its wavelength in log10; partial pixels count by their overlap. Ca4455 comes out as 1.0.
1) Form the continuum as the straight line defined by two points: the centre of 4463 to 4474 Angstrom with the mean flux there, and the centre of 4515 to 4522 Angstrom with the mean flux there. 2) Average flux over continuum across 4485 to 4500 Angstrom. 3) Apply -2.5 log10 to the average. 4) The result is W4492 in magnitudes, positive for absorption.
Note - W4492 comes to 0.11 mag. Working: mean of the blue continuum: 33.4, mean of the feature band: 32.4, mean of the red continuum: 38.3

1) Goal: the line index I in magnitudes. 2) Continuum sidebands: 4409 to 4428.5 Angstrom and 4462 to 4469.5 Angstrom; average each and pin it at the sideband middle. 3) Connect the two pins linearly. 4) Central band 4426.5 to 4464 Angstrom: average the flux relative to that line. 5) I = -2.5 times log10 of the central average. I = -0.02 mag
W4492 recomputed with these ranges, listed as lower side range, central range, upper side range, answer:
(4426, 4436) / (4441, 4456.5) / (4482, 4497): -0.09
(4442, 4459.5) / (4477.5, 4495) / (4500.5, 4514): 0.01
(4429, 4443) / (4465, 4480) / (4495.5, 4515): -0.05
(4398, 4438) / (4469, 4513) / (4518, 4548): -0.02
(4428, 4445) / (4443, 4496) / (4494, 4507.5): 0.02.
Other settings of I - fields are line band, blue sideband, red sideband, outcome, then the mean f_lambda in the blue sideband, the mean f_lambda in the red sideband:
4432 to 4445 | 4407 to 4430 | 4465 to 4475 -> 0.00 mag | 31.1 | 33.4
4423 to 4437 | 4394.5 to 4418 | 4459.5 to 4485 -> 0.07 mag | 31.8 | 34.8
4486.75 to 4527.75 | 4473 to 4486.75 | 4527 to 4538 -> -0.01 mag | 36.9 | 31.6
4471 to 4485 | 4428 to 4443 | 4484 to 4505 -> -0.13 mag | 31.8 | 33.2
